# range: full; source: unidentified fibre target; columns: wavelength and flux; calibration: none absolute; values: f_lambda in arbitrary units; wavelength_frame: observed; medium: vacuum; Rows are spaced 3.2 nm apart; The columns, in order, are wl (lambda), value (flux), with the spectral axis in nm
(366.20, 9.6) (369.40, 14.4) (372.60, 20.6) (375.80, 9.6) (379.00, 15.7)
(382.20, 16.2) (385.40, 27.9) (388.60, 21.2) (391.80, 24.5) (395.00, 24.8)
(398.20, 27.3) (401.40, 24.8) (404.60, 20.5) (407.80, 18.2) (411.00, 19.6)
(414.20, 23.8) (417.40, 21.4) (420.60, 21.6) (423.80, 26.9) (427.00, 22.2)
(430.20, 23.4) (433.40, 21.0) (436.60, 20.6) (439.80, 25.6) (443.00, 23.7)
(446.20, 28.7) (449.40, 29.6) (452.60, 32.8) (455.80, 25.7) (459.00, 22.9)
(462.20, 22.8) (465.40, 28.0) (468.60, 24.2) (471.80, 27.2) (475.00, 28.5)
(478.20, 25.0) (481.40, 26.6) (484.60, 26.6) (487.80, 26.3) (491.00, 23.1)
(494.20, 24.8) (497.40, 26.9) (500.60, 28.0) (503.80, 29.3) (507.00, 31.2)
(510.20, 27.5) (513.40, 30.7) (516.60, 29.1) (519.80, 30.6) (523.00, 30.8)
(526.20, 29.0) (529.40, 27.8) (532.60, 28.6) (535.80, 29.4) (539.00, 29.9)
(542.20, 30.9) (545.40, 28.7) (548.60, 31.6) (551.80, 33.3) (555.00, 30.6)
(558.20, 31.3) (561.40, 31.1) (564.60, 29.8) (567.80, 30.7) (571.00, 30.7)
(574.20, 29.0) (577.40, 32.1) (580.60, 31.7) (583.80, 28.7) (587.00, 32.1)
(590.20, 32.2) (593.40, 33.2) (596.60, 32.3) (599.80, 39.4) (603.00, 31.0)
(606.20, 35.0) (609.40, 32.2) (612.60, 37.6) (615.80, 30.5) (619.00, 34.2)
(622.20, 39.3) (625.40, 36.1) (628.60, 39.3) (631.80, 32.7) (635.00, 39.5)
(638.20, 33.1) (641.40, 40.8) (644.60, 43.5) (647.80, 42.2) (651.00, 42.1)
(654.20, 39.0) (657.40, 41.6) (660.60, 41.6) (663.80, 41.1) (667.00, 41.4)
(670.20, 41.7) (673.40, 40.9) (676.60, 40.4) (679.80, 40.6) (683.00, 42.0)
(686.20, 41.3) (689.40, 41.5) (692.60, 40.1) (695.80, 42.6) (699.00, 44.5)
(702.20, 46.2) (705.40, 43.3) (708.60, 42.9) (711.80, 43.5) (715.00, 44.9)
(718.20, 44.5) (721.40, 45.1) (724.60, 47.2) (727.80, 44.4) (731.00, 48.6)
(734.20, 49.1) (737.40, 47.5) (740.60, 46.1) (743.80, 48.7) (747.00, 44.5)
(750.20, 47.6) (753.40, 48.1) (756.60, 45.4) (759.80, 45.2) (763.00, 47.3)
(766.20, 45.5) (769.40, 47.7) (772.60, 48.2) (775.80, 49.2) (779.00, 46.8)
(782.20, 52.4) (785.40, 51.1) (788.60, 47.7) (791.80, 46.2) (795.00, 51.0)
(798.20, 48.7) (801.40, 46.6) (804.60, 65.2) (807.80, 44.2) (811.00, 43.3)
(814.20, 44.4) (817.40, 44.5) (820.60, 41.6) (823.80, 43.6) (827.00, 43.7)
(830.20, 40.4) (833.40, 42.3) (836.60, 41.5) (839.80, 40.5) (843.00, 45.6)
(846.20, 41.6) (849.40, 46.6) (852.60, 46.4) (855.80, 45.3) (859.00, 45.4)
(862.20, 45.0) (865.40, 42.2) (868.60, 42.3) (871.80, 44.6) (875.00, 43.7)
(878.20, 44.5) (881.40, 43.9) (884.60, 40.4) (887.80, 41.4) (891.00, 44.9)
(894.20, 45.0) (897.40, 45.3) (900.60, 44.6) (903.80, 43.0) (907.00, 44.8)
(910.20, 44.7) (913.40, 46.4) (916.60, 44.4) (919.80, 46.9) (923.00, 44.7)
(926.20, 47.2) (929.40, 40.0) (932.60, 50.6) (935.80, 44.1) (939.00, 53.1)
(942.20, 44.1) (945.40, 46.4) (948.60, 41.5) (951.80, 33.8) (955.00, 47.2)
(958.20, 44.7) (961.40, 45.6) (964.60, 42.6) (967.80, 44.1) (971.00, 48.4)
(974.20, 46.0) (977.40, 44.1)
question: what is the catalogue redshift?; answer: 0.606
